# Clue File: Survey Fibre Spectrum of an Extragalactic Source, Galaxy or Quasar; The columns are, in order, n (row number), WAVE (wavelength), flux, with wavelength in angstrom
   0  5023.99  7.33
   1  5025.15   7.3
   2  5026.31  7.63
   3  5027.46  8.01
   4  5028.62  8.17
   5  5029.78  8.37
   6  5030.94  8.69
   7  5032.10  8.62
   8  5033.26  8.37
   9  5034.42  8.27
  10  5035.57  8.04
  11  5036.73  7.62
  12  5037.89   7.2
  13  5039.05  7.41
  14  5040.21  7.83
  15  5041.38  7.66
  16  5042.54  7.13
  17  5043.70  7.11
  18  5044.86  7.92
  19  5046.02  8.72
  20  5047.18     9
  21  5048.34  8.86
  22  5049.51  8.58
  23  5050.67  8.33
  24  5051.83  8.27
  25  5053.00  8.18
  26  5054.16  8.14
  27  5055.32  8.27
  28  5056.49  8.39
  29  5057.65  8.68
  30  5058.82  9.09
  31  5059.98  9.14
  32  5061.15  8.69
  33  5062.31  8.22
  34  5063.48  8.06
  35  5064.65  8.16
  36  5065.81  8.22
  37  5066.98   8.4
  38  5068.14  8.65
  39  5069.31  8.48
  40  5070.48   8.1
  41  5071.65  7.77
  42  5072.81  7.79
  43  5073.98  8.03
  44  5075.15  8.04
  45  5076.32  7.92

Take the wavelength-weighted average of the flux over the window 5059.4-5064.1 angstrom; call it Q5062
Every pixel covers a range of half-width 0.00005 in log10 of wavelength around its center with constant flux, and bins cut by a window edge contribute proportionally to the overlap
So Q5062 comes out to 8.52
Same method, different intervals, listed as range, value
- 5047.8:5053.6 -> 8.43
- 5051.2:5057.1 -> 8.26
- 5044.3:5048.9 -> 8.64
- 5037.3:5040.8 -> 7.46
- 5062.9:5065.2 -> 8.1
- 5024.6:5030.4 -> 7.9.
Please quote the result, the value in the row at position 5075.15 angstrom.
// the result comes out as 8.04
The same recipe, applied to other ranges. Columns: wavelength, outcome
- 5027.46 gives 8.01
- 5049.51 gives 8.58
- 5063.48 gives 8.06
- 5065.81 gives 8.22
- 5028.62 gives 8.17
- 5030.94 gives 8.69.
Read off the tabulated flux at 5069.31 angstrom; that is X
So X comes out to 8.48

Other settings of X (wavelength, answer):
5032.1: 8.62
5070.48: 8.1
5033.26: 8.37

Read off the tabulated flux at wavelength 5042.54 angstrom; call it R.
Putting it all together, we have 7.13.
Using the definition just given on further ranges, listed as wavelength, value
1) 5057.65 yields 8.68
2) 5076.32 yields 7.92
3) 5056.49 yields 8.39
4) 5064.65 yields 8.16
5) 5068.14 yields 8.65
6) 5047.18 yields 9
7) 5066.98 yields 8.4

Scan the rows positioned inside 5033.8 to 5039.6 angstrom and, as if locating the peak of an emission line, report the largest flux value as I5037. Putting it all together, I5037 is 8.27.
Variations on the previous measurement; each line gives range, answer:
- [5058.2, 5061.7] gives 9.14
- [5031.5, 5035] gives 8.62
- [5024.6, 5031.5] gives 8.69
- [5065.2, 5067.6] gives 8.4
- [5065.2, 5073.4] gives 8.65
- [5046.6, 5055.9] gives 9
